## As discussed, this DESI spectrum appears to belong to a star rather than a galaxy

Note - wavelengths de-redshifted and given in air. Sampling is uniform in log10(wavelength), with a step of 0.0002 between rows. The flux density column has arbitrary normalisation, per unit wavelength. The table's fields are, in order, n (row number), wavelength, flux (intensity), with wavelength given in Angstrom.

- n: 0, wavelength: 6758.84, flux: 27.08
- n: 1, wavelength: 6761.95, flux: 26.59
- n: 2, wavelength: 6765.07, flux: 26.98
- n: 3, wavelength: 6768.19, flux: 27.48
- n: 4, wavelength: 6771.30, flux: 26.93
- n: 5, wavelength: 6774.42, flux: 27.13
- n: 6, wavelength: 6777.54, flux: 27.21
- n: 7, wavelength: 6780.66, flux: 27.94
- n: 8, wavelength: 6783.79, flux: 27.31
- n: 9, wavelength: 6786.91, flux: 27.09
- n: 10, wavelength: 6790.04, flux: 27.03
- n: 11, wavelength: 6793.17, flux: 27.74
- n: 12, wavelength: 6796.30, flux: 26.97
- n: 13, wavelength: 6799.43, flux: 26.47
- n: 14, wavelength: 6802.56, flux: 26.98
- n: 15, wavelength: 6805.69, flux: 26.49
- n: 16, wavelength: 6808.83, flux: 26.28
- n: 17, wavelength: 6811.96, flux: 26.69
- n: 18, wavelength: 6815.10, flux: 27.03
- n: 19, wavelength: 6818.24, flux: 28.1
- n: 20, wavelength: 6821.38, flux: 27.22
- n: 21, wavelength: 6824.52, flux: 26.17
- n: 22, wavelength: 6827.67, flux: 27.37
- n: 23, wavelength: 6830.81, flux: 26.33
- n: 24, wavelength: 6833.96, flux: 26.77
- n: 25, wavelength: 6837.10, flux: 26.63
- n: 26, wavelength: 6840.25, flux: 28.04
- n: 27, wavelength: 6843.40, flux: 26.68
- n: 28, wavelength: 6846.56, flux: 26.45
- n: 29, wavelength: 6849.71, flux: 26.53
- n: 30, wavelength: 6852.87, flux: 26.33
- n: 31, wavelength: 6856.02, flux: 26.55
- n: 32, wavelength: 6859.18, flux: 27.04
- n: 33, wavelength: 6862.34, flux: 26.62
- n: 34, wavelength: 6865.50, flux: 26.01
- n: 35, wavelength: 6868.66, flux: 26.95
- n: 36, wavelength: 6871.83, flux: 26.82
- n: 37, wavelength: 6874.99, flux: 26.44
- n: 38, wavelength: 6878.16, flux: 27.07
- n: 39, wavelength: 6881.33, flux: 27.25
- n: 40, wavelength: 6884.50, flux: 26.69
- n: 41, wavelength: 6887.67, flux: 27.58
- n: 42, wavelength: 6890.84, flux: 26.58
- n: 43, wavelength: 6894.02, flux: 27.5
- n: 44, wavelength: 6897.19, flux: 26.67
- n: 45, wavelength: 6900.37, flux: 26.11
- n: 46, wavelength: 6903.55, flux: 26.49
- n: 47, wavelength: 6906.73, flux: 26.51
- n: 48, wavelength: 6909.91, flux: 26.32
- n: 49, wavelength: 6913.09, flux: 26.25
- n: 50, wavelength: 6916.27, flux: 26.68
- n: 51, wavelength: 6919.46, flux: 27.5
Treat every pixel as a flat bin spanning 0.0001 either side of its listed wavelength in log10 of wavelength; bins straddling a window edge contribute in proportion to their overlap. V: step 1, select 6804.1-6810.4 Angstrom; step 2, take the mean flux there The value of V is 26.4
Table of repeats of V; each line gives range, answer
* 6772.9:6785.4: 27.4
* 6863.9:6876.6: 26.6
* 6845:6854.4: 26.4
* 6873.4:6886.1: 26.9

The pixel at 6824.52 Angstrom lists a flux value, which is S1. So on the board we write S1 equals 26.17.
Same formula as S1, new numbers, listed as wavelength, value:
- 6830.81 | 26.33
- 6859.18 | 27.04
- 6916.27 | 26.68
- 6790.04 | 27.03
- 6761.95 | 26.59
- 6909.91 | 26.32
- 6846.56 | 26.45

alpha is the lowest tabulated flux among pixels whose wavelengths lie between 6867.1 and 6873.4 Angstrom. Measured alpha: 26.82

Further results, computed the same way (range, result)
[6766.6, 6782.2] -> 26.93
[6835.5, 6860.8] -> 26.33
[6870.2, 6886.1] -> 26.44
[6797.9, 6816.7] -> 26.28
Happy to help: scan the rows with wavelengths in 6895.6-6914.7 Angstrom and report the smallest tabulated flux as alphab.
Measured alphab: 26.11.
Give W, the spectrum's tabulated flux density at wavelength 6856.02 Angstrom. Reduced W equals 26.55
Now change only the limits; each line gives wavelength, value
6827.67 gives 27.37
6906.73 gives 26.51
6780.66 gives 27.94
